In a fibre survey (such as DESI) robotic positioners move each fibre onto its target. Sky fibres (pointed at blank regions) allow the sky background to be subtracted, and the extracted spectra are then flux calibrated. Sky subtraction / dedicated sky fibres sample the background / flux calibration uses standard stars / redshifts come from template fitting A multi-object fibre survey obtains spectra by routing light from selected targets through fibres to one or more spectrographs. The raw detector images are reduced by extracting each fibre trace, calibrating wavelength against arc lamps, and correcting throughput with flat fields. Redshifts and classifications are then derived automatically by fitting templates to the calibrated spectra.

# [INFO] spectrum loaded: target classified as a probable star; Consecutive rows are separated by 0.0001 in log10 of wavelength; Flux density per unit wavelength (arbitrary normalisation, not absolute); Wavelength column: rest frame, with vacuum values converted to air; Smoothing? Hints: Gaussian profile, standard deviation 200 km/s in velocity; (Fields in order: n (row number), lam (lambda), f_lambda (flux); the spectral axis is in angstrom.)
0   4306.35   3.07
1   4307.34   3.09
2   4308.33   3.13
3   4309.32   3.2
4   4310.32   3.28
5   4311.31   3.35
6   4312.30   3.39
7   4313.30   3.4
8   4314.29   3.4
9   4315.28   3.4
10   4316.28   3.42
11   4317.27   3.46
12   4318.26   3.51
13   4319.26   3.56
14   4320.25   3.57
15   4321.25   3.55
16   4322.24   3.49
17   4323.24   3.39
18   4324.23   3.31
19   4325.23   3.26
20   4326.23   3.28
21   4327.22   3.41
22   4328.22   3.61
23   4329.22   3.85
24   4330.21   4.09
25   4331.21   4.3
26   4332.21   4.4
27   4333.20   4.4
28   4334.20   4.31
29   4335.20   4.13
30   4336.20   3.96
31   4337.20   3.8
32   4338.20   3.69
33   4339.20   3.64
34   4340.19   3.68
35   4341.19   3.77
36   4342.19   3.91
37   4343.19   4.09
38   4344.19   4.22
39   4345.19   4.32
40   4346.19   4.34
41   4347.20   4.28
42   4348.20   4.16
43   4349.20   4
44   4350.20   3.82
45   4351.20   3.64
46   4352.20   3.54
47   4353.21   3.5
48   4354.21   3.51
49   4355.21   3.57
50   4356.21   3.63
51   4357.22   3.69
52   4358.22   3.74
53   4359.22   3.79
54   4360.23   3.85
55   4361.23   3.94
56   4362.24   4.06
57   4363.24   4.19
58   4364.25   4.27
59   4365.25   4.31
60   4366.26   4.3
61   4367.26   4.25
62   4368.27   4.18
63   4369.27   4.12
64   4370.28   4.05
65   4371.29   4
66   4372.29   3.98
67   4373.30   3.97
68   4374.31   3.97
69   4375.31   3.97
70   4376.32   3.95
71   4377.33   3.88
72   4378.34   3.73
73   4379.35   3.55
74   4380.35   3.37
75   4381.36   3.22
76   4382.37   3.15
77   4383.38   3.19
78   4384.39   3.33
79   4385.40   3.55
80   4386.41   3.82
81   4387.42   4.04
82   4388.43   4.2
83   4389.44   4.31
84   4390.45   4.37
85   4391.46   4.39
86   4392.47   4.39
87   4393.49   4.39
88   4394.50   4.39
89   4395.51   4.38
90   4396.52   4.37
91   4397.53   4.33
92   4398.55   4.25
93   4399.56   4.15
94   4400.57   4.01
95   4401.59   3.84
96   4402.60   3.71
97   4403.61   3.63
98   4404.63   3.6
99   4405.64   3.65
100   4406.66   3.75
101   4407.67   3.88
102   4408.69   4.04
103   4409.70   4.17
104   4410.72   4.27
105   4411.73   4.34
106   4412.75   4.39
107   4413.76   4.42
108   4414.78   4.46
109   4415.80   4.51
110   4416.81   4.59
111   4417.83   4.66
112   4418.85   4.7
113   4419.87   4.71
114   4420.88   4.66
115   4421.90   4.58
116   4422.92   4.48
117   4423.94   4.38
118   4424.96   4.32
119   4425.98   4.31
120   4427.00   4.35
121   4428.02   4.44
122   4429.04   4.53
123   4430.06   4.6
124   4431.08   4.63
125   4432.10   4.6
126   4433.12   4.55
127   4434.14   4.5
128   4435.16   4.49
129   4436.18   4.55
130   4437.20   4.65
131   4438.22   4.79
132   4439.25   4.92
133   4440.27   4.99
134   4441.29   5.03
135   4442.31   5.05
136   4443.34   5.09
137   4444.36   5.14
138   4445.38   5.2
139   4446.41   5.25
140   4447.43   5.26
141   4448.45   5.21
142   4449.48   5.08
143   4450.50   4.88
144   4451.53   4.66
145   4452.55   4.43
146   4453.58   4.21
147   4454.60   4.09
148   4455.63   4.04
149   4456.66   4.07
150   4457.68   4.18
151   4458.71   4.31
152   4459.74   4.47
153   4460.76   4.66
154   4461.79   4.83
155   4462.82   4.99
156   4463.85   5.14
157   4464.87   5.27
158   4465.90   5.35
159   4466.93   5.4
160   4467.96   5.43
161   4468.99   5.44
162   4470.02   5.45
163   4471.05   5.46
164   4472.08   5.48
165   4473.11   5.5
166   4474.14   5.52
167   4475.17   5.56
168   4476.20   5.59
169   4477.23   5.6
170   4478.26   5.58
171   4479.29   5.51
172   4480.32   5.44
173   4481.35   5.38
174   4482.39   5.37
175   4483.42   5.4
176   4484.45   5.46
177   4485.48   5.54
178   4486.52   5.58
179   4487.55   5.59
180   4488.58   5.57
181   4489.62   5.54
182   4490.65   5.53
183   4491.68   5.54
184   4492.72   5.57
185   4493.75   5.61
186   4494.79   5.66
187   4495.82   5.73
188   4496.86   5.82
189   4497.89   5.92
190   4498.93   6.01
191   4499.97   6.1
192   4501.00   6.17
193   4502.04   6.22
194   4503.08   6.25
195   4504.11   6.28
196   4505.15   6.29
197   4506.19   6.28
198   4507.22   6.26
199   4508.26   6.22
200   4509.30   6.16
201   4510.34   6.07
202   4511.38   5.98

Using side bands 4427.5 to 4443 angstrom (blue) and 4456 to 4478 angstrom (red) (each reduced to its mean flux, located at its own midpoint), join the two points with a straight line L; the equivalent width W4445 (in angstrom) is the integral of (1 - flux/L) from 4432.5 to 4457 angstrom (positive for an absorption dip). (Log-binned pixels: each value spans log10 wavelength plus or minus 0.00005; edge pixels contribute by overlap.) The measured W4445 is 0.3 angstrom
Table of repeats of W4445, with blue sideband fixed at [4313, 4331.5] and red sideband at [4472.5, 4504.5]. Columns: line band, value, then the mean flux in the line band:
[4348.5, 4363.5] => 0.8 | 3.76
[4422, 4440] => 1.4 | 4.54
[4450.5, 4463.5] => 2.1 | 4.44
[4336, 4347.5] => -0.6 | 3.97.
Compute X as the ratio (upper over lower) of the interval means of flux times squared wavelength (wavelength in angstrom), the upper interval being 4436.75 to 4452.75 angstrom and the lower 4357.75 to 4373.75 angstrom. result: 1.27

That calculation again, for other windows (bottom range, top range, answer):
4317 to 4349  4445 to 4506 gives 1.48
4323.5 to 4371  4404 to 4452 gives 1.21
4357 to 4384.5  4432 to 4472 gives 1.30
